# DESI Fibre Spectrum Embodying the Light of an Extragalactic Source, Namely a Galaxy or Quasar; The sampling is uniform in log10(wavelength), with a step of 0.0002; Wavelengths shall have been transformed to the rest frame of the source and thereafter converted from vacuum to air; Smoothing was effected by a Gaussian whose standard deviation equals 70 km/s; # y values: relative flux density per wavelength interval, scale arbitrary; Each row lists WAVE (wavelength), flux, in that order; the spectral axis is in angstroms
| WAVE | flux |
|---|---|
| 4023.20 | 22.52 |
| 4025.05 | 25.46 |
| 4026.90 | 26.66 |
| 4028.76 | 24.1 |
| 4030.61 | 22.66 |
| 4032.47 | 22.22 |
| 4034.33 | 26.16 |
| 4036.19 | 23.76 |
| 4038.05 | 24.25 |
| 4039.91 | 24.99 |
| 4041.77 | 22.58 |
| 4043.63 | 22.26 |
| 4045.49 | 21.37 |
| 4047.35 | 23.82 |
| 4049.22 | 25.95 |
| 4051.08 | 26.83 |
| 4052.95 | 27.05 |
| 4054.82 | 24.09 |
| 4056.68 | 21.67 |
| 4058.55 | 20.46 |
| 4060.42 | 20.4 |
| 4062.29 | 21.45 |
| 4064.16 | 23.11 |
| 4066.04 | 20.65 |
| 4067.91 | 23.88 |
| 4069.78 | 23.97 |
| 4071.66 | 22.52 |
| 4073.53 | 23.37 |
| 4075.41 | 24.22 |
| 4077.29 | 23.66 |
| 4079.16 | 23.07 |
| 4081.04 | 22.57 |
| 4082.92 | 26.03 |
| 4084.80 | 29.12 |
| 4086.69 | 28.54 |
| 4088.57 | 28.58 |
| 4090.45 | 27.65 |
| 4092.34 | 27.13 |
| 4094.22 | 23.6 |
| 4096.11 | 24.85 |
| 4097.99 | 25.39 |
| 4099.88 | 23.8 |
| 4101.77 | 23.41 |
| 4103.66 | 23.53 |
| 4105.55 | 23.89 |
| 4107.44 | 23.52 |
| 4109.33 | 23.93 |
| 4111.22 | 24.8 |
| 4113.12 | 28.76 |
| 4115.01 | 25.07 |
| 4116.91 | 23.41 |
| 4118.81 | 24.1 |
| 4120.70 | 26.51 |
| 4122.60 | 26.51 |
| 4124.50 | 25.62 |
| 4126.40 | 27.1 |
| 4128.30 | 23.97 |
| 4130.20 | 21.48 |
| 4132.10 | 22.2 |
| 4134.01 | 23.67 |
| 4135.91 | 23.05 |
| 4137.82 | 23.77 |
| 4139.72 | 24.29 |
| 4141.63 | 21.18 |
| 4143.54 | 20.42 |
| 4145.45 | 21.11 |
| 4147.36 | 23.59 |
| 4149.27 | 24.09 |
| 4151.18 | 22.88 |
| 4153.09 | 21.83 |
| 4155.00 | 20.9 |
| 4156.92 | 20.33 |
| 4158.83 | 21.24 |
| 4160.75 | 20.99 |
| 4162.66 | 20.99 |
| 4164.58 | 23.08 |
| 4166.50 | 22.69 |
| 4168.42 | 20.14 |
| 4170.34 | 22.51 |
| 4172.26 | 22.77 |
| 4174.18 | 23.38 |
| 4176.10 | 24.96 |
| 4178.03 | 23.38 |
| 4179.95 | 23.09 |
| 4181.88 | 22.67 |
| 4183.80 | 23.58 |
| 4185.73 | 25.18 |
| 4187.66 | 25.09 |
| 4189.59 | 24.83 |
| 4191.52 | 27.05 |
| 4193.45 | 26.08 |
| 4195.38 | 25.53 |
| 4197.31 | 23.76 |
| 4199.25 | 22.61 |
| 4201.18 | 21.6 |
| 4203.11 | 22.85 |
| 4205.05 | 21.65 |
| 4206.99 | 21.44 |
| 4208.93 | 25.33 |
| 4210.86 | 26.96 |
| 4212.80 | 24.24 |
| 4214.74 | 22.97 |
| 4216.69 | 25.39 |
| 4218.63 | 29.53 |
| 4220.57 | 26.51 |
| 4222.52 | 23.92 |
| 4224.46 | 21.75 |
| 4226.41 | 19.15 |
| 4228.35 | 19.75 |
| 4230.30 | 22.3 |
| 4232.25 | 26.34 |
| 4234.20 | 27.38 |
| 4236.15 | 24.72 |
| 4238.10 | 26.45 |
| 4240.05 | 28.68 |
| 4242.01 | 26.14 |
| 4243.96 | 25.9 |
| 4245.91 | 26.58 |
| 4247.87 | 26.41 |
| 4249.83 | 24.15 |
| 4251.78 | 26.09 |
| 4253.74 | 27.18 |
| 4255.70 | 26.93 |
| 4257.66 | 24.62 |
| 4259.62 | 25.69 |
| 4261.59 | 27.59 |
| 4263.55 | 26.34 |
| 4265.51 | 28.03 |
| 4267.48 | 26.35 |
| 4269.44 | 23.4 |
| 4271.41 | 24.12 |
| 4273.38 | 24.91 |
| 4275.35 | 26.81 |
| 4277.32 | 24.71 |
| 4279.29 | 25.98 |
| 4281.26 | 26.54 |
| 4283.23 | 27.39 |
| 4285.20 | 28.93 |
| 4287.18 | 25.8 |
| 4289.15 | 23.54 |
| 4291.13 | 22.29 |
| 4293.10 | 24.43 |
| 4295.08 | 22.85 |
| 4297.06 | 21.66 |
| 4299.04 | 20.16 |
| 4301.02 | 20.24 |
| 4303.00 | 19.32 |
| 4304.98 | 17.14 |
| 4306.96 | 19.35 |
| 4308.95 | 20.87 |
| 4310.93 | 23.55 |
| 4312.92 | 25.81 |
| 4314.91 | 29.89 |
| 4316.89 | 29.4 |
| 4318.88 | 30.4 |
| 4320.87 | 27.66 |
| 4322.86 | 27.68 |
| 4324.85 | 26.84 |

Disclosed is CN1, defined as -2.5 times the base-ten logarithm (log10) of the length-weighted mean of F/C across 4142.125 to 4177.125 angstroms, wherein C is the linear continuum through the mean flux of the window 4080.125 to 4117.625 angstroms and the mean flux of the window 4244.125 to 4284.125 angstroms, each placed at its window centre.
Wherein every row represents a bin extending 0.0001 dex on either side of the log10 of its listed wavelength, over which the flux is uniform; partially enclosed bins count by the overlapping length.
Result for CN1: 0.16 mag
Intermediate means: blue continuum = 25.4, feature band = 22.1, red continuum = 26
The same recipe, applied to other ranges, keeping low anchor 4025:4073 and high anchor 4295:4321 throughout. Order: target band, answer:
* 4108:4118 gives -0.07 mag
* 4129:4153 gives 0.04 mag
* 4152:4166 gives 0.10 mag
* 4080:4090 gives -0.15 mag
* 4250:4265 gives -0.13 mag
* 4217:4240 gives -0.05 mag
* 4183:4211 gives -0.03 mag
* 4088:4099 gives -0.12 mag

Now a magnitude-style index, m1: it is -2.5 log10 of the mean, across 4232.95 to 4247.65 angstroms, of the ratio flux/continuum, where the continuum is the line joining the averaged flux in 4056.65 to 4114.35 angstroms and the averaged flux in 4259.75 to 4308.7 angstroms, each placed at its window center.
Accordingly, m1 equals -0.10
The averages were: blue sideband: 24.3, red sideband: 24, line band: 26.5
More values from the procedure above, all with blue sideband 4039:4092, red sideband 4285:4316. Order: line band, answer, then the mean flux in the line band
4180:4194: -0.062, 24.8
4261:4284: -0.137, 26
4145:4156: 0.055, 22.5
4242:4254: -0.132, 26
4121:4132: -0.048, 24.8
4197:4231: -0.009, 23.4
